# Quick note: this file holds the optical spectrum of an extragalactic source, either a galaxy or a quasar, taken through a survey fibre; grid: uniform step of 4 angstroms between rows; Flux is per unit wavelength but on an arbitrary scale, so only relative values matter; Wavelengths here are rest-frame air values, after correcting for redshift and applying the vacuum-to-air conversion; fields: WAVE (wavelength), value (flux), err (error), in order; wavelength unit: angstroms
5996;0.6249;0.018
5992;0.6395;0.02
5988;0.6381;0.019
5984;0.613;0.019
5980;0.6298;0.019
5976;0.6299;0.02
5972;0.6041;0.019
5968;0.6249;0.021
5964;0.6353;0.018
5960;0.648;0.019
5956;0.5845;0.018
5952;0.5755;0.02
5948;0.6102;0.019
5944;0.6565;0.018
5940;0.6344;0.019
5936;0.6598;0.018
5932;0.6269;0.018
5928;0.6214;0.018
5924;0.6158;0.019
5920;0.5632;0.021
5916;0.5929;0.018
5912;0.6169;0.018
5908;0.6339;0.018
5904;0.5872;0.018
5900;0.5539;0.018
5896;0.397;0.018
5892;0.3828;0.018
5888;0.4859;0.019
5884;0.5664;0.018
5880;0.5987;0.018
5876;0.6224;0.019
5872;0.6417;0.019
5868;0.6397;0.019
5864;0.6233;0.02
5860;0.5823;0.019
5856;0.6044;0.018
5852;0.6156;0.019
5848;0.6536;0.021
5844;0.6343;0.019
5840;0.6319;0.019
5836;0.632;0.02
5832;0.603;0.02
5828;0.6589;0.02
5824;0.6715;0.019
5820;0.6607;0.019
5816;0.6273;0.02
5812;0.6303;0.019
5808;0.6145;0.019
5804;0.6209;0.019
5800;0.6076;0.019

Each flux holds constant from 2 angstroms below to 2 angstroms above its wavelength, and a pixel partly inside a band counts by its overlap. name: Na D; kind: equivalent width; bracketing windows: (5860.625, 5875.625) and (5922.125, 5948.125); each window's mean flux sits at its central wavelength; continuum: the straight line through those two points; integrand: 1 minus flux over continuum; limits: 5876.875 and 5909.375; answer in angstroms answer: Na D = 5.3 angstroms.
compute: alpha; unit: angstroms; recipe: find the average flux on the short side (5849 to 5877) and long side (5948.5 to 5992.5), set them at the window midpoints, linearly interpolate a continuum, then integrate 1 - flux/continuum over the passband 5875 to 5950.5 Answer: 4.8 angstroms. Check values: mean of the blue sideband 0.62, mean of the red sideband 0.619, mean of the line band 0.58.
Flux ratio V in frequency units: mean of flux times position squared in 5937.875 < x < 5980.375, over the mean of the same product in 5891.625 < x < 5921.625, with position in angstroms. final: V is 1.15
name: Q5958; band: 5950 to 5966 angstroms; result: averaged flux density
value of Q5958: 0.611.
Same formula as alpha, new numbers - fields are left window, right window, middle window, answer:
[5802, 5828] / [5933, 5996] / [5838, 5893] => 3.4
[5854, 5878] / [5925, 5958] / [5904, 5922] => 0.6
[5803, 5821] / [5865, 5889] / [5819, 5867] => -1.2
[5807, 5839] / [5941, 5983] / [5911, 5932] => 0.7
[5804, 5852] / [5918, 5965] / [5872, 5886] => 0.6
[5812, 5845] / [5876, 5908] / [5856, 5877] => -1.8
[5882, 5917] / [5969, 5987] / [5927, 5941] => -1.6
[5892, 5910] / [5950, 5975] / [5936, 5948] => -1.2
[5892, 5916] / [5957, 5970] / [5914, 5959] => -1.6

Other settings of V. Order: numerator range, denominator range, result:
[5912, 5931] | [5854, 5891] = 1.04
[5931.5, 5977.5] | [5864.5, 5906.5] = 1.16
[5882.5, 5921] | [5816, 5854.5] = 0.86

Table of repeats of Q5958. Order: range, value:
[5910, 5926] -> 0.597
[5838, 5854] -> 0.634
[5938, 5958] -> 0.612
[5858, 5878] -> 0.622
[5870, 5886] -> 0.607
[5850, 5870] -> 0.613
